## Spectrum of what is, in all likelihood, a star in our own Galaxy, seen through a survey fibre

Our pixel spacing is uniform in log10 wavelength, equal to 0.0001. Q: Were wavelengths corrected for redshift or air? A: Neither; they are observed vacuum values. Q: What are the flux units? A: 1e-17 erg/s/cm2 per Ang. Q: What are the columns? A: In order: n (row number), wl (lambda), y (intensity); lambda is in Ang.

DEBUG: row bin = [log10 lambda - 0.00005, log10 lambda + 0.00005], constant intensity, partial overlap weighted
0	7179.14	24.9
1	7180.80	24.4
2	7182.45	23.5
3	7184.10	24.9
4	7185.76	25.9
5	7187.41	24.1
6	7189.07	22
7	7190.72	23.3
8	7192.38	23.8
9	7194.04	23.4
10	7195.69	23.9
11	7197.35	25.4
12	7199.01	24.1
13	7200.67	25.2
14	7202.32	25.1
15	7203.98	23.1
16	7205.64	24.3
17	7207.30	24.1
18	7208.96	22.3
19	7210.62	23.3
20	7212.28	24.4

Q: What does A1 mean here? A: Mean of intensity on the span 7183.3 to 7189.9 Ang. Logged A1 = 24.2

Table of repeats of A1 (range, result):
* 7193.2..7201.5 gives 24.4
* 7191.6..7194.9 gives 23.6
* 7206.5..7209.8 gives 23.2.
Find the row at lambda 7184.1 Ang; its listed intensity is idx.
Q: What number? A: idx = 24.9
